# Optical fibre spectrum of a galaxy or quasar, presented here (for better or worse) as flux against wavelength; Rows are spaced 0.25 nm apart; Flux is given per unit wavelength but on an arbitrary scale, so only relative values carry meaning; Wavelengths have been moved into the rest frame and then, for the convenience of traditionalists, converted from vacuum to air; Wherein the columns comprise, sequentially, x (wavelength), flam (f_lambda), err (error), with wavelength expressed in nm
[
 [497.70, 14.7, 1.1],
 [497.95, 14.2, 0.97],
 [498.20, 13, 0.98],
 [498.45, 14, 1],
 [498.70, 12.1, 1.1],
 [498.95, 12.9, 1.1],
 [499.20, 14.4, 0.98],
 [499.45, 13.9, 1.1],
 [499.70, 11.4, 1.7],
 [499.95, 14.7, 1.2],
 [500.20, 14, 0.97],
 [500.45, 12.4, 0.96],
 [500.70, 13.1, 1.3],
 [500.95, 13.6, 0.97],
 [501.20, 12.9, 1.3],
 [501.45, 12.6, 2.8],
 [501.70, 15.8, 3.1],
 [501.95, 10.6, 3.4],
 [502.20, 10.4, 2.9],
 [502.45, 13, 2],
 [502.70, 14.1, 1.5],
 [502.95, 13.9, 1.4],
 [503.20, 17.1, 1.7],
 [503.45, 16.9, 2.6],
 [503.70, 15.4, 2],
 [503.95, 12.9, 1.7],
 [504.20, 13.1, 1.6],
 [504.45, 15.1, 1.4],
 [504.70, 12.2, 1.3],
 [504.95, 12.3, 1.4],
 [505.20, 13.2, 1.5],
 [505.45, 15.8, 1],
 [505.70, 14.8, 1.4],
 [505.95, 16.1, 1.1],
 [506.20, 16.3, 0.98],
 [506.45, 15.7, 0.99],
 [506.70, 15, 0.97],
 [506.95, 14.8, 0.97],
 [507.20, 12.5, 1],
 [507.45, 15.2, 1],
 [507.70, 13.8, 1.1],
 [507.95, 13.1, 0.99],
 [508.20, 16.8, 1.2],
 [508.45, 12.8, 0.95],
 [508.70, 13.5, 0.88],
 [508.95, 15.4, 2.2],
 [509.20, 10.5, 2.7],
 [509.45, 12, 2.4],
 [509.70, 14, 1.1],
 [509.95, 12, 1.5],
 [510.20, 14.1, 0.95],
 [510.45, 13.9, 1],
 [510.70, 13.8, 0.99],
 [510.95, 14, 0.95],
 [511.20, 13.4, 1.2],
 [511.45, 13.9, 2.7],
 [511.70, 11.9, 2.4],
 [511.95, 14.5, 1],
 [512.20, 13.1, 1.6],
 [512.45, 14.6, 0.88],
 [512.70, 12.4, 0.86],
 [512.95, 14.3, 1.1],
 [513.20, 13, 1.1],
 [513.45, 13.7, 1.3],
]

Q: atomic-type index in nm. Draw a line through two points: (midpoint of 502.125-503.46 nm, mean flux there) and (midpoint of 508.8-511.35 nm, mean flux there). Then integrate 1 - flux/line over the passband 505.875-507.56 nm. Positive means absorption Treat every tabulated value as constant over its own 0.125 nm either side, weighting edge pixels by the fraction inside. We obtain -0.17 nm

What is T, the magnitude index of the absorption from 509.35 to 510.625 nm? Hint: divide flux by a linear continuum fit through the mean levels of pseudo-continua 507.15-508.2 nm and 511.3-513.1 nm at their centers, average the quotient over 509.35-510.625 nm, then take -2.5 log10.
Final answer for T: 0.04 mag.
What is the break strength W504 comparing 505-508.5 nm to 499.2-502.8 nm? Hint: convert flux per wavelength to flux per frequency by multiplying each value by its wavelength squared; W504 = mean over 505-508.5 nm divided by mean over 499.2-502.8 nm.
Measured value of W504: 1.15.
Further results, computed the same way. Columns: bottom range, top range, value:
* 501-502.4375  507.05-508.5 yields 1.15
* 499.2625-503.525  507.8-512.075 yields 1.03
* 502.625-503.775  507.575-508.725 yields 0.92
